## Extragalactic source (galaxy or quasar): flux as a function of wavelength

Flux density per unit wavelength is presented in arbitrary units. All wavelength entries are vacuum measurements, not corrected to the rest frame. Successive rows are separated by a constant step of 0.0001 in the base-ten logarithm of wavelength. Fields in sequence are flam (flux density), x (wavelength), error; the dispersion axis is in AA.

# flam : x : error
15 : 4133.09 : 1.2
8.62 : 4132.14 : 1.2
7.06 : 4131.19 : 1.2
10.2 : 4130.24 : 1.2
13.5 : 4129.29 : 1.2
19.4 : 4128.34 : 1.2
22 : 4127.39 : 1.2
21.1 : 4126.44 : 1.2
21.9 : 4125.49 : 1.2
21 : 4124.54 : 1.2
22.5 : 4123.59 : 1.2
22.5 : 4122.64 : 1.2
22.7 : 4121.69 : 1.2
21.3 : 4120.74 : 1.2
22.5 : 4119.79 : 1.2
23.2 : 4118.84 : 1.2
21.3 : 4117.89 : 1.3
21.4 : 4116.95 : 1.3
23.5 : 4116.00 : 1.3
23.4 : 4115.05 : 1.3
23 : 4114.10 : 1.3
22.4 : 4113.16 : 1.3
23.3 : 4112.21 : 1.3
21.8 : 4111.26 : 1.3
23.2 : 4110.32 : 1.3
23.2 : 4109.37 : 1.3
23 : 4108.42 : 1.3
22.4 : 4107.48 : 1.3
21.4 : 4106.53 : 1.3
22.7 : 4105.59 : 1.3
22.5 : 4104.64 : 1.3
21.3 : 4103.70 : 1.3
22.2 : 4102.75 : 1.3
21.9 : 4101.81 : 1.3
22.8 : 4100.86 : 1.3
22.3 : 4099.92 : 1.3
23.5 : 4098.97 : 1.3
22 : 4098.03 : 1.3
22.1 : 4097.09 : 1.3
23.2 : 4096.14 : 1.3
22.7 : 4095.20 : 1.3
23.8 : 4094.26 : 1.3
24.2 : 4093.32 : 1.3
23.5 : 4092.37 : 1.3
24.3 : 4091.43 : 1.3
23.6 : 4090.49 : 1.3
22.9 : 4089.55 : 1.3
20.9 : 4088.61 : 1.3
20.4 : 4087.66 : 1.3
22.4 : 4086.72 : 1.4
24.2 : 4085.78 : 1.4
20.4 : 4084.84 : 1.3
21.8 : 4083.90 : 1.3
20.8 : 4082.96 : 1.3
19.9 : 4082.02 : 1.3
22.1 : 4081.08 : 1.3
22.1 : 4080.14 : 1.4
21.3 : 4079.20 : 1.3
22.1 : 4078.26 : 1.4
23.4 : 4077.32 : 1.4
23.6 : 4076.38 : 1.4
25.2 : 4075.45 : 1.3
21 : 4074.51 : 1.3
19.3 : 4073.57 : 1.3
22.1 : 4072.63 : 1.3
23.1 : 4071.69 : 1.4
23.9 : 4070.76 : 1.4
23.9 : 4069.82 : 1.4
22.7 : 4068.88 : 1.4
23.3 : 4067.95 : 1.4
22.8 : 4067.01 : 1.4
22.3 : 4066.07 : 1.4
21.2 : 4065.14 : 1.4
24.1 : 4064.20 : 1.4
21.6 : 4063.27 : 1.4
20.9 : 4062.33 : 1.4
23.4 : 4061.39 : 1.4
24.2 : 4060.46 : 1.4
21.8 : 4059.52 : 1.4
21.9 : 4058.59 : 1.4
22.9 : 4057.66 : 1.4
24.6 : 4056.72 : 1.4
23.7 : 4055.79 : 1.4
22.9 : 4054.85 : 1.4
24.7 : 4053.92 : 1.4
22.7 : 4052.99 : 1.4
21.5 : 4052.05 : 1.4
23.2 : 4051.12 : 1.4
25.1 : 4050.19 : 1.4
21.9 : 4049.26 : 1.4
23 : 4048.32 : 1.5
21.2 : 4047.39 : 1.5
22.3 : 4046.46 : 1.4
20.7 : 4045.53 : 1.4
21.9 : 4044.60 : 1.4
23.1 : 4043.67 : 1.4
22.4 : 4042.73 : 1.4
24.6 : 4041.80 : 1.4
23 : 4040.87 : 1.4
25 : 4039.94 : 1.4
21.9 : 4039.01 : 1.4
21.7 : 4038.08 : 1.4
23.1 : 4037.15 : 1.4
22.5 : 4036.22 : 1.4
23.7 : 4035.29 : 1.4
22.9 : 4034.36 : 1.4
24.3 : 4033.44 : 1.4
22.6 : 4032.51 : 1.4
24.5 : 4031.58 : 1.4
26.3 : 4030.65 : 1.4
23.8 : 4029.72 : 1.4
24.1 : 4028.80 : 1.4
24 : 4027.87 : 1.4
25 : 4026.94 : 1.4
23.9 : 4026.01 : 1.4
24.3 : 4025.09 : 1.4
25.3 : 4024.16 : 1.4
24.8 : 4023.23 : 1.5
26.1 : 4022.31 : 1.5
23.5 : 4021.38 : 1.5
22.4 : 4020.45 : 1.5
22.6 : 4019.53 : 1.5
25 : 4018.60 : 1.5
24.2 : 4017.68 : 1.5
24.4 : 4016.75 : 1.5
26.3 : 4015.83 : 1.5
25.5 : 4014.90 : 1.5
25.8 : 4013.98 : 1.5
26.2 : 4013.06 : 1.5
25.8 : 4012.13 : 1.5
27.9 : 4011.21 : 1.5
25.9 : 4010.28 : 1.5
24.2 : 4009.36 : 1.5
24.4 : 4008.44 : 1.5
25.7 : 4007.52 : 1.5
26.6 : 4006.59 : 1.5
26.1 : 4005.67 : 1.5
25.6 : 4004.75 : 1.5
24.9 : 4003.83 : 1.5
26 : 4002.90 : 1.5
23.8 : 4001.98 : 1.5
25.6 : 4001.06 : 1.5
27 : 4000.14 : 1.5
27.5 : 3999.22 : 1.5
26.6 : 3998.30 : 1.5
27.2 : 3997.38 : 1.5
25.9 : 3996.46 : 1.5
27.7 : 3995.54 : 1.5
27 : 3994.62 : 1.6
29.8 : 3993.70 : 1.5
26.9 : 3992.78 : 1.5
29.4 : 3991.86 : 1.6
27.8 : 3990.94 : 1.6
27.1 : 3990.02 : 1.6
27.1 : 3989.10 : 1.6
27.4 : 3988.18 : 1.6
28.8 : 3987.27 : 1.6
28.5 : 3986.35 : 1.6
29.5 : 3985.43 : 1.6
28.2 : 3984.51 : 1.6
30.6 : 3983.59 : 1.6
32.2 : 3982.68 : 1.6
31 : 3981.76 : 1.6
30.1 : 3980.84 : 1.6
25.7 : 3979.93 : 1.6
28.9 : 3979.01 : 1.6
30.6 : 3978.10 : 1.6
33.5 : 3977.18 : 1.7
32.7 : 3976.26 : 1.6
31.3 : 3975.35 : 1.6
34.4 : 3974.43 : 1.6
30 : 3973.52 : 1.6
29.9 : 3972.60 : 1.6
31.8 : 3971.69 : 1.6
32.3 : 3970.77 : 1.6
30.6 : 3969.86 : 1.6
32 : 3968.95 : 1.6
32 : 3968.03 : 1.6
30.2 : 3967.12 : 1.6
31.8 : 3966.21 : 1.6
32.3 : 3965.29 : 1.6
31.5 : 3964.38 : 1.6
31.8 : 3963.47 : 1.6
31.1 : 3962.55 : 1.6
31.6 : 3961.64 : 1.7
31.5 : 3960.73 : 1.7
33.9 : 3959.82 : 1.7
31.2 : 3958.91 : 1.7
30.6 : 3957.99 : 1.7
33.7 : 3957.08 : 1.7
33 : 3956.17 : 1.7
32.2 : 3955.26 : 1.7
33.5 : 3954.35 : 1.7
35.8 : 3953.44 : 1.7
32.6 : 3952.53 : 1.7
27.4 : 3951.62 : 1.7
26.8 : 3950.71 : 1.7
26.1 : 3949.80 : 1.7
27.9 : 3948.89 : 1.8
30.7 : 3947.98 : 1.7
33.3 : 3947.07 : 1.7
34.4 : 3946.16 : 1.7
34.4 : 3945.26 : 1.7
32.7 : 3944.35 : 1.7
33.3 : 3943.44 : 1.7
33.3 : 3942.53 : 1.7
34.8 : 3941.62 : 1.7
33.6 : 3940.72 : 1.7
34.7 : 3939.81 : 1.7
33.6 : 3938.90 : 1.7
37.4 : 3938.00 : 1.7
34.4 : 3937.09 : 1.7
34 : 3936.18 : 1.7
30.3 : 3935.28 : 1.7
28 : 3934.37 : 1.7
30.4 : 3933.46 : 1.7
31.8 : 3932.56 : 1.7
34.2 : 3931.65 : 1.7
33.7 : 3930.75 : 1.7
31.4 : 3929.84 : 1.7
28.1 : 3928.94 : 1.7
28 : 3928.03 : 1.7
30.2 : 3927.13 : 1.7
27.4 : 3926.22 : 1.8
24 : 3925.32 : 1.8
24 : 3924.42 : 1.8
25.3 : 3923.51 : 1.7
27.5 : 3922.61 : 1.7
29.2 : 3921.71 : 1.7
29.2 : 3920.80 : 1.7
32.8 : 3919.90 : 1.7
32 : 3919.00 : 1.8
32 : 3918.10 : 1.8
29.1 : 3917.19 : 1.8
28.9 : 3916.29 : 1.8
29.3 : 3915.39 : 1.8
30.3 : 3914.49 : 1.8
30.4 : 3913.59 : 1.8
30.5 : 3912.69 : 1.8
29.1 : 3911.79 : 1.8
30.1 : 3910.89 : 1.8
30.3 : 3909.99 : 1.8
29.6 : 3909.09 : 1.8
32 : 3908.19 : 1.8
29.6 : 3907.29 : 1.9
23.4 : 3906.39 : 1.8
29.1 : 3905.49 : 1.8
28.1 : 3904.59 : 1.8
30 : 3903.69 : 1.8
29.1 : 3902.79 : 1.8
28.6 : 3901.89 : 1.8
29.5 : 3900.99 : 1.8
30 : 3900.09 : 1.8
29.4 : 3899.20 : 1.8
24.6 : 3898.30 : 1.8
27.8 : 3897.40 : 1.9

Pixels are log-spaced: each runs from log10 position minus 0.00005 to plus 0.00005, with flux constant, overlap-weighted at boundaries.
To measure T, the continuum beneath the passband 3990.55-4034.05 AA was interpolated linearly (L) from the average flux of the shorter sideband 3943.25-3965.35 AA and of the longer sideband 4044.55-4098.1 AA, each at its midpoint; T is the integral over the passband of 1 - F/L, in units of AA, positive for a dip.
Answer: 2.7 AA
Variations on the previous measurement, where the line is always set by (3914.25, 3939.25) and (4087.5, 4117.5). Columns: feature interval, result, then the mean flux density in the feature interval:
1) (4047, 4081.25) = 2.2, 22.7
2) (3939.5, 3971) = -3.2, 31.9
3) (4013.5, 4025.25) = 0.7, 24.6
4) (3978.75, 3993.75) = -0.6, 28.7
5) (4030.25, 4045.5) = 1.3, 23.3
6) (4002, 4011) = 0.4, 25.5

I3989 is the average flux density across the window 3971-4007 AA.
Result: 28.5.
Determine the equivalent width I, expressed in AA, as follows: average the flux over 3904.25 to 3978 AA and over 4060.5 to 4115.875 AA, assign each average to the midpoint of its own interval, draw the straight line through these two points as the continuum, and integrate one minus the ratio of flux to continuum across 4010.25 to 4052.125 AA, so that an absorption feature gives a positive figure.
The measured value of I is 3.1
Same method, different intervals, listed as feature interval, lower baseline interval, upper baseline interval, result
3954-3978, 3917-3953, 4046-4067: -2.60 AA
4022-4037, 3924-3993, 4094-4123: 1.54 AA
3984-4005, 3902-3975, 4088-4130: 0.63 AA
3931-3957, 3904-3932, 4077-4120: -3.69 AA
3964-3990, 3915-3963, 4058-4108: -1.45 AA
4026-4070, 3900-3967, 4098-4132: 2.84 AA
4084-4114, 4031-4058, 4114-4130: -1.04 AA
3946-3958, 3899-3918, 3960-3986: -0.28 AA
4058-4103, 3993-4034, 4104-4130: 1.13 AA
